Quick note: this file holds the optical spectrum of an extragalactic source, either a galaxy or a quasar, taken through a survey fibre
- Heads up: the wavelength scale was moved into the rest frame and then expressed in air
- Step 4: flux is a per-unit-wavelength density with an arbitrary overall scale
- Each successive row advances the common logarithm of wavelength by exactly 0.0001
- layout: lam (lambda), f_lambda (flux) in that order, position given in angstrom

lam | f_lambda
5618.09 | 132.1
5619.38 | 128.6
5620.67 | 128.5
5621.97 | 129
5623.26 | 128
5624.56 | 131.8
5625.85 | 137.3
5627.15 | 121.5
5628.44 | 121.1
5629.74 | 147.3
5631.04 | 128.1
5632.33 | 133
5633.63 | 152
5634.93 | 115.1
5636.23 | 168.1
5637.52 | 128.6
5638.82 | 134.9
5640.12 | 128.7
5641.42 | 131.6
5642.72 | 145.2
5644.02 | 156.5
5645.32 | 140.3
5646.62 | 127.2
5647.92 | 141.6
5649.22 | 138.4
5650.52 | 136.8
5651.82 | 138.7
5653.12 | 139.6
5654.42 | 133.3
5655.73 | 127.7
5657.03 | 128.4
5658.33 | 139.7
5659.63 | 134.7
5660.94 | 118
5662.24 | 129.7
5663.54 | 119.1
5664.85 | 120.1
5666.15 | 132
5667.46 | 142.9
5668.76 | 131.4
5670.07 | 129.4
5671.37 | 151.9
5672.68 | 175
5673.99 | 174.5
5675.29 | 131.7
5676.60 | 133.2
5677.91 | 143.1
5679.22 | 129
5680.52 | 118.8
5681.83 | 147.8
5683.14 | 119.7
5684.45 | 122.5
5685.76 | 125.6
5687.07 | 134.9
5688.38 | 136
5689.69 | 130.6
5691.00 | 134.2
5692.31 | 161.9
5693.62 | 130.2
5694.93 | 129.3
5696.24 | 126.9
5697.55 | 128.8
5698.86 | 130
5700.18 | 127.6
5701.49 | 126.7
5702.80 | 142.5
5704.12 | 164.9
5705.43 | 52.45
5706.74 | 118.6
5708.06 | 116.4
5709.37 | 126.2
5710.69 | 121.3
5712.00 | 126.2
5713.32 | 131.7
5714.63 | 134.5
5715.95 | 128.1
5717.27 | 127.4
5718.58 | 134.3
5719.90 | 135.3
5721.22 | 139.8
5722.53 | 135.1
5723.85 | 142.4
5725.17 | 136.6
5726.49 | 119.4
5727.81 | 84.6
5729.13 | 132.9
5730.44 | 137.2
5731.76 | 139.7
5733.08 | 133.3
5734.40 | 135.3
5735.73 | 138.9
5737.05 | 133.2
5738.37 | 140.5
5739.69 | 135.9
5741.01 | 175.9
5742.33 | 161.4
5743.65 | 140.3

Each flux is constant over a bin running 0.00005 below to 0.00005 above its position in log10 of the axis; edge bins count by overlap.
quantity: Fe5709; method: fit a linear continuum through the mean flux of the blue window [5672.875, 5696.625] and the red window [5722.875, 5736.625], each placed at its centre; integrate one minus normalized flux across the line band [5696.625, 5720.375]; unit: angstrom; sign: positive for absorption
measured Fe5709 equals 1.2 angstrom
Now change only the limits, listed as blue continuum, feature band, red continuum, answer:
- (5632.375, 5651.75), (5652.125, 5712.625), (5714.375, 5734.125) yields 1.33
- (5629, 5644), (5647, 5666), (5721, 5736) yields 0.67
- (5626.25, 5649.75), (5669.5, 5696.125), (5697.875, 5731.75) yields -1.35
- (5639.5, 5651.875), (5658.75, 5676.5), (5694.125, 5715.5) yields -0.54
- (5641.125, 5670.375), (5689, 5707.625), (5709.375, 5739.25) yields 0.50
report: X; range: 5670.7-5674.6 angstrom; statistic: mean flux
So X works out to 167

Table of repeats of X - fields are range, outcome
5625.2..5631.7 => 131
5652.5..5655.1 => 136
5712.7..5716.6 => 131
